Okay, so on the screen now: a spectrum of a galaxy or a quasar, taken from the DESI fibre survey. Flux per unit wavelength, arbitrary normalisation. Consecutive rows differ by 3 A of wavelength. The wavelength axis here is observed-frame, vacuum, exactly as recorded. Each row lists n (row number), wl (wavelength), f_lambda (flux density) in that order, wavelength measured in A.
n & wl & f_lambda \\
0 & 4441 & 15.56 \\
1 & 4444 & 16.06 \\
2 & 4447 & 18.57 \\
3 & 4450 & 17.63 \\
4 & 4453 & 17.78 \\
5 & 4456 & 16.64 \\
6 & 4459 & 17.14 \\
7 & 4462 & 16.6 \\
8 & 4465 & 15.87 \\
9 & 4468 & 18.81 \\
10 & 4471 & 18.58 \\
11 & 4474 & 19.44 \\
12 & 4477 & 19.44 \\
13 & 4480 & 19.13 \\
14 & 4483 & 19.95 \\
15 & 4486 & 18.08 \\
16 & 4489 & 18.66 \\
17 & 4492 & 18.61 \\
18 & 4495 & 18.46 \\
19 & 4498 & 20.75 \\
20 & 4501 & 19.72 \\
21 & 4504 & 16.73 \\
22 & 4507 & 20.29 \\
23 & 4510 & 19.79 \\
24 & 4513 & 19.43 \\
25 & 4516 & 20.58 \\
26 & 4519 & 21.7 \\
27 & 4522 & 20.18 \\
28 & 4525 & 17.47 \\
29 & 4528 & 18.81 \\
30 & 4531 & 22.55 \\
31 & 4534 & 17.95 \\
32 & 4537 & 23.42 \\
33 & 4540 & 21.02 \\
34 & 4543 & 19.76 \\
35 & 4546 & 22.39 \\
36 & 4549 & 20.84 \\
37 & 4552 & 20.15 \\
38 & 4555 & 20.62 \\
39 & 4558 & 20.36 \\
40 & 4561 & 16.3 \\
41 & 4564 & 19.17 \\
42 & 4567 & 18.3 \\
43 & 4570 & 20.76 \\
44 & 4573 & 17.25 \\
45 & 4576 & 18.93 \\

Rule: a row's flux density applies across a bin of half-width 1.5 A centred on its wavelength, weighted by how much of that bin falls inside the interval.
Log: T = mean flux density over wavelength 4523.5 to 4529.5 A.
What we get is 18.1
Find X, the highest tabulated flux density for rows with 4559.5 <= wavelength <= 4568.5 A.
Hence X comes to 19.17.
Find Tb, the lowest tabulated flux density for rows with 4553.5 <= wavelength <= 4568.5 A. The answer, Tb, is 16.3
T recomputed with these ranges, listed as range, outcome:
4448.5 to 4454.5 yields 17.7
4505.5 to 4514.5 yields 19.8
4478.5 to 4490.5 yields 19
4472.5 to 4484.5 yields 19.5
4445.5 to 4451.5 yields 18.1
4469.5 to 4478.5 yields 19.2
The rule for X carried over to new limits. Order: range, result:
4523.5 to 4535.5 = 22.55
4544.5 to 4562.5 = 22.39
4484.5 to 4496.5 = 18.66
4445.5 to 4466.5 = 18.57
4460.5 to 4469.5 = 18.81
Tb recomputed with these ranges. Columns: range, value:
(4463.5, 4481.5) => 15.87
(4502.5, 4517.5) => 16.73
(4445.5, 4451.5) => 17.63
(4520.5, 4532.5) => 17.47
